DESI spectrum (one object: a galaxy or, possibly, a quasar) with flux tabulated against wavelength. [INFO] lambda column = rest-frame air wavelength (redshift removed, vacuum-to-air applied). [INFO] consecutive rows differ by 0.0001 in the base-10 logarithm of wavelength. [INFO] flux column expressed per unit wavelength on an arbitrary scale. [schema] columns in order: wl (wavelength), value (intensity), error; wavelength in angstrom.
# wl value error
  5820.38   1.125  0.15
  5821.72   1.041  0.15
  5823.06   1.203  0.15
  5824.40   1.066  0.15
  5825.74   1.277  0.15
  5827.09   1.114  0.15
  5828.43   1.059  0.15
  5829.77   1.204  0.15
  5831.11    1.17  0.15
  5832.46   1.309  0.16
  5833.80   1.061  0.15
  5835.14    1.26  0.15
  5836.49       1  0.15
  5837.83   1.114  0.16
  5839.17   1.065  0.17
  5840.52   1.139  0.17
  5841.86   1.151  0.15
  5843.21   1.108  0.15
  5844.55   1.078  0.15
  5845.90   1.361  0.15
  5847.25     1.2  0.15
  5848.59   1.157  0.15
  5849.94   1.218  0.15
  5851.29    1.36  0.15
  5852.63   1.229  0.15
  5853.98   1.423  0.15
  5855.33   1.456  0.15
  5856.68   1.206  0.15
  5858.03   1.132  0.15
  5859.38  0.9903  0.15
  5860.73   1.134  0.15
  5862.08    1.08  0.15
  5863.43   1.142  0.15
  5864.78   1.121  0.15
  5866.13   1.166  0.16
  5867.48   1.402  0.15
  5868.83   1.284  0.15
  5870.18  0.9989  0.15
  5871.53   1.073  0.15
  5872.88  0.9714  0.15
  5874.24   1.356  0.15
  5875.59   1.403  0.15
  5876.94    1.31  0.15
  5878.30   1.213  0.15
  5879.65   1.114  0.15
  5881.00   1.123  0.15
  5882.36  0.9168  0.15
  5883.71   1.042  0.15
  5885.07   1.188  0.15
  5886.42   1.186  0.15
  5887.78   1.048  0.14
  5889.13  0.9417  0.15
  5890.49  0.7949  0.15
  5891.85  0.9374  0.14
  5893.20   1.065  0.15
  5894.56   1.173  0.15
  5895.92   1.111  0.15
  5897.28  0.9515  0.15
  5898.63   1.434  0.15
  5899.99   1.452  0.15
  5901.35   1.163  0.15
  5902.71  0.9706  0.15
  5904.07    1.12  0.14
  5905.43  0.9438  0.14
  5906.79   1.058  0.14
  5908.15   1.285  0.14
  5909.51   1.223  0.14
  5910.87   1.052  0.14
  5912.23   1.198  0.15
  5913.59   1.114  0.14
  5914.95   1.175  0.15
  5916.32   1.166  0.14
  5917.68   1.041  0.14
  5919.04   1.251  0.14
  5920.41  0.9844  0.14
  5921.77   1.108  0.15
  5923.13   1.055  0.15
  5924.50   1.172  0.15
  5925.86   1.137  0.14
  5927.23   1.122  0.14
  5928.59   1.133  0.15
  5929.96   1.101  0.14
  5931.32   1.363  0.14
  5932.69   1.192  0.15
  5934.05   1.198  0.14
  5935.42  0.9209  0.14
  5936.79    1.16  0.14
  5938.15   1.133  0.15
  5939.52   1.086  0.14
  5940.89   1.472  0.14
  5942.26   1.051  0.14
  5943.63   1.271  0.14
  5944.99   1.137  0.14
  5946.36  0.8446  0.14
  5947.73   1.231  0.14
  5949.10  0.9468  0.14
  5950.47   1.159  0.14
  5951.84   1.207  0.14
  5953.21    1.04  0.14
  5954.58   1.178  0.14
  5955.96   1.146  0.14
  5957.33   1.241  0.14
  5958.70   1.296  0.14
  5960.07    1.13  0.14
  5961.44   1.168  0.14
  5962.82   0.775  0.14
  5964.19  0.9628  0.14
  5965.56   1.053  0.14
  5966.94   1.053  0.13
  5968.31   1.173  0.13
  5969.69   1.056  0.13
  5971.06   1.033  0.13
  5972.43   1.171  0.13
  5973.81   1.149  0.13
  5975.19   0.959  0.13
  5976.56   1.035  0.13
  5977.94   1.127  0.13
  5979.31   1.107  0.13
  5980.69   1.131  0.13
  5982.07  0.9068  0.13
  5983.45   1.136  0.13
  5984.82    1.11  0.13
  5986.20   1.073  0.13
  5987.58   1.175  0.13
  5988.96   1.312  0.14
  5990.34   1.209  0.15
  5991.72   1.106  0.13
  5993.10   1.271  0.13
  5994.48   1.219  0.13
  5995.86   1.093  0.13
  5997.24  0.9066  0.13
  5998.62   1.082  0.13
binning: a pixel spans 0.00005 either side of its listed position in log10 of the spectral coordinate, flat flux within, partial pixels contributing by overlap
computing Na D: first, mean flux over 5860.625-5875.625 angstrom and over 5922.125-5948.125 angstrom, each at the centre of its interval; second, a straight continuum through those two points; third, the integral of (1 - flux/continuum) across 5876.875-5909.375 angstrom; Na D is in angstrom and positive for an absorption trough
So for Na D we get 1.58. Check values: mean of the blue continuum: 1.17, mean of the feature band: 1.1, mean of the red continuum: 1.15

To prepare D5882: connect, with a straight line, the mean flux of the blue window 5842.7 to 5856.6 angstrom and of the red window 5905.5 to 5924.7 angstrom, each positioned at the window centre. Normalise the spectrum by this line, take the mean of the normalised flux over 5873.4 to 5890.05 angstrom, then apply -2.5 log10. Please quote 0.05 mag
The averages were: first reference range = 1.26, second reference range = 1.13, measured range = 1.15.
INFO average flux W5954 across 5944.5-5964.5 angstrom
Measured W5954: 1.1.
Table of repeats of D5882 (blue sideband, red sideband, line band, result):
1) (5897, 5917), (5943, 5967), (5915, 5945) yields -0.02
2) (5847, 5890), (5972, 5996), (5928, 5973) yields 0.02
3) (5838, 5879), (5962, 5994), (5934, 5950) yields 0.00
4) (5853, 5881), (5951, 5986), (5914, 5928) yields 0.02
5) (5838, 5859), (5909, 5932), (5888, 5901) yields 0.07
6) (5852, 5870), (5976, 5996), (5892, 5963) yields 0.03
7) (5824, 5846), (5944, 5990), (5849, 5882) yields -0.06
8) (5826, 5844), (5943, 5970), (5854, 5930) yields -0.01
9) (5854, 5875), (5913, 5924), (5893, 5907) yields 0.00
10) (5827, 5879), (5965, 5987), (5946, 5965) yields 0.00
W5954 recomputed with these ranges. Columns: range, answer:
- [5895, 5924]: 1.14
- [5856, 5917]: 1.13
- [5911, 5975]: 1.12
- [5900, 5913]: 1.13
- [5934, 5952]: 1.13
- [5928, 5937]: 1.15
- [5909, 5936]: 1.14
